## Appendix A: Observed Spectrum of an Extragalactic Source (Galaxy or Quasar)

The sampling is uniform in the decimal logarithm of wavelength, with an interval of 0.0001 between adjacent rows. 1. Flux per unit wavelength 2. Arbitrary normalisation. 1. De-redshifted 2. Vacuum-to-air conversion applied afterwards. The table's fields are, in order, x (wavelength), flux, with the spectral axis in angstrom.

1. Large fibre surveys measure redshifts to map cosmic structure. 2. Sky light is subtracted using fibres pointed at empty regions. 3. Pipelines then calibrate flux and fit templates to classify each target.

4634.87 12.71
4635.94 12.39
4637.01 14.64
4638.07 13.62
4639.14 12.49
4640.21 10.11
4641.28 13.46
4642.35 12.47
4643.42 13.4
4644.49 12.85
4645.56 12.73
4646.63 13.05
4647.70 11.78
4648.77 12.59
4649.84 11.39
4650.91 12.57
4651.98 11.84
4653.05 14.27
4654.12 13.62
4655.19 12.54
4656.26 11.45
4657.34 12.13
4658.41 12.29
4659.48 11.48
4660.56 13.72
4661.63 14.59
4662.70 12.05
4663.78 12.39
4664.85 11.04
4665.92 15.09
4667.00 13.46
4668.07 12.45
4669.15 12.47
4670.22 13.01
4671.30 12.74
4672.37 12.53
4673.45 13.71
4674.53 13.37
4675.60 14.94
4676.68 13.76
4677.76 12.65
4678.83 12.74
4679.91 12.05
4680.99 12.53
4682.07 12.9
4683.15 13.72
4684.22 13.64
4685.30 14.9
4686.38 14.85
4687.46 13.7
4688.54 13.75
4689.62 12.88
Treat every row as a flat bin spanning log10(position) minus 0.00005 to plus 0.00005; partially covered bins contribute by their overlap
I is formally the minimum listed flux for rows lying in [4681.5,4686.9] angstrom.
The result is 12.9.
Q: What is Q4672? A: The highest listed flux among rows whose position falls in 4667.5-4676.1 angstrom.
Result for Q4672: 14.94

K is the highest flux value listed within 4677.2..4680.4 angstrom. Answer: 12.74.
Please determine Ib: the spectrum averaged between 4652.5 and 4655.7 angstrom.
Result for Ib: 13.5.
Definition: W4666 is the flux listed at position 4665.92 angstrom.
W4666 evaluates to 15.09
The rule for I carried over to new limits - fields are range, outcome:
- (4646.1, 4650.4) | 11.39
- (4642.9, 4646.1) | 12.73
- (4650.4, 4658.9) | 11.45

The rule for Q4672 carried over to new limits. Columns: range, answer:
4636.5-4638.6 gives 14.64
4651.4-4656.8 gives 14.27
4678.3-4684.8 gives 13.72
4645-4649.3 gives 13.05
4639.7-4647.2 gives 13.46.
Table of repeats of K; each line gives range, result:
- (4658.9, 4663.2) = 14.59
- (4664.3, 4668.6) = 15.09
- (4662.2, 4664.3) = 12.39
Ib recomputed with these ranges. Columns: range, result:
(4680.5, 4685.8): 13.5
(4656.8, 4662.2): 12.8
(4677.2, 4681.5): 12.5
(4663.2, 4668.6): 12.9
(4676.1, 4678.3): 13.2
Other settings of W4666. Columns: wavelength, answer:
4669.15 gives 12.47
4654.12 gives 13.62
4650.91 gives 12.57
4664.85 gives 11.04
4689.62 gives 12.88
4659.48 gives 11.48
